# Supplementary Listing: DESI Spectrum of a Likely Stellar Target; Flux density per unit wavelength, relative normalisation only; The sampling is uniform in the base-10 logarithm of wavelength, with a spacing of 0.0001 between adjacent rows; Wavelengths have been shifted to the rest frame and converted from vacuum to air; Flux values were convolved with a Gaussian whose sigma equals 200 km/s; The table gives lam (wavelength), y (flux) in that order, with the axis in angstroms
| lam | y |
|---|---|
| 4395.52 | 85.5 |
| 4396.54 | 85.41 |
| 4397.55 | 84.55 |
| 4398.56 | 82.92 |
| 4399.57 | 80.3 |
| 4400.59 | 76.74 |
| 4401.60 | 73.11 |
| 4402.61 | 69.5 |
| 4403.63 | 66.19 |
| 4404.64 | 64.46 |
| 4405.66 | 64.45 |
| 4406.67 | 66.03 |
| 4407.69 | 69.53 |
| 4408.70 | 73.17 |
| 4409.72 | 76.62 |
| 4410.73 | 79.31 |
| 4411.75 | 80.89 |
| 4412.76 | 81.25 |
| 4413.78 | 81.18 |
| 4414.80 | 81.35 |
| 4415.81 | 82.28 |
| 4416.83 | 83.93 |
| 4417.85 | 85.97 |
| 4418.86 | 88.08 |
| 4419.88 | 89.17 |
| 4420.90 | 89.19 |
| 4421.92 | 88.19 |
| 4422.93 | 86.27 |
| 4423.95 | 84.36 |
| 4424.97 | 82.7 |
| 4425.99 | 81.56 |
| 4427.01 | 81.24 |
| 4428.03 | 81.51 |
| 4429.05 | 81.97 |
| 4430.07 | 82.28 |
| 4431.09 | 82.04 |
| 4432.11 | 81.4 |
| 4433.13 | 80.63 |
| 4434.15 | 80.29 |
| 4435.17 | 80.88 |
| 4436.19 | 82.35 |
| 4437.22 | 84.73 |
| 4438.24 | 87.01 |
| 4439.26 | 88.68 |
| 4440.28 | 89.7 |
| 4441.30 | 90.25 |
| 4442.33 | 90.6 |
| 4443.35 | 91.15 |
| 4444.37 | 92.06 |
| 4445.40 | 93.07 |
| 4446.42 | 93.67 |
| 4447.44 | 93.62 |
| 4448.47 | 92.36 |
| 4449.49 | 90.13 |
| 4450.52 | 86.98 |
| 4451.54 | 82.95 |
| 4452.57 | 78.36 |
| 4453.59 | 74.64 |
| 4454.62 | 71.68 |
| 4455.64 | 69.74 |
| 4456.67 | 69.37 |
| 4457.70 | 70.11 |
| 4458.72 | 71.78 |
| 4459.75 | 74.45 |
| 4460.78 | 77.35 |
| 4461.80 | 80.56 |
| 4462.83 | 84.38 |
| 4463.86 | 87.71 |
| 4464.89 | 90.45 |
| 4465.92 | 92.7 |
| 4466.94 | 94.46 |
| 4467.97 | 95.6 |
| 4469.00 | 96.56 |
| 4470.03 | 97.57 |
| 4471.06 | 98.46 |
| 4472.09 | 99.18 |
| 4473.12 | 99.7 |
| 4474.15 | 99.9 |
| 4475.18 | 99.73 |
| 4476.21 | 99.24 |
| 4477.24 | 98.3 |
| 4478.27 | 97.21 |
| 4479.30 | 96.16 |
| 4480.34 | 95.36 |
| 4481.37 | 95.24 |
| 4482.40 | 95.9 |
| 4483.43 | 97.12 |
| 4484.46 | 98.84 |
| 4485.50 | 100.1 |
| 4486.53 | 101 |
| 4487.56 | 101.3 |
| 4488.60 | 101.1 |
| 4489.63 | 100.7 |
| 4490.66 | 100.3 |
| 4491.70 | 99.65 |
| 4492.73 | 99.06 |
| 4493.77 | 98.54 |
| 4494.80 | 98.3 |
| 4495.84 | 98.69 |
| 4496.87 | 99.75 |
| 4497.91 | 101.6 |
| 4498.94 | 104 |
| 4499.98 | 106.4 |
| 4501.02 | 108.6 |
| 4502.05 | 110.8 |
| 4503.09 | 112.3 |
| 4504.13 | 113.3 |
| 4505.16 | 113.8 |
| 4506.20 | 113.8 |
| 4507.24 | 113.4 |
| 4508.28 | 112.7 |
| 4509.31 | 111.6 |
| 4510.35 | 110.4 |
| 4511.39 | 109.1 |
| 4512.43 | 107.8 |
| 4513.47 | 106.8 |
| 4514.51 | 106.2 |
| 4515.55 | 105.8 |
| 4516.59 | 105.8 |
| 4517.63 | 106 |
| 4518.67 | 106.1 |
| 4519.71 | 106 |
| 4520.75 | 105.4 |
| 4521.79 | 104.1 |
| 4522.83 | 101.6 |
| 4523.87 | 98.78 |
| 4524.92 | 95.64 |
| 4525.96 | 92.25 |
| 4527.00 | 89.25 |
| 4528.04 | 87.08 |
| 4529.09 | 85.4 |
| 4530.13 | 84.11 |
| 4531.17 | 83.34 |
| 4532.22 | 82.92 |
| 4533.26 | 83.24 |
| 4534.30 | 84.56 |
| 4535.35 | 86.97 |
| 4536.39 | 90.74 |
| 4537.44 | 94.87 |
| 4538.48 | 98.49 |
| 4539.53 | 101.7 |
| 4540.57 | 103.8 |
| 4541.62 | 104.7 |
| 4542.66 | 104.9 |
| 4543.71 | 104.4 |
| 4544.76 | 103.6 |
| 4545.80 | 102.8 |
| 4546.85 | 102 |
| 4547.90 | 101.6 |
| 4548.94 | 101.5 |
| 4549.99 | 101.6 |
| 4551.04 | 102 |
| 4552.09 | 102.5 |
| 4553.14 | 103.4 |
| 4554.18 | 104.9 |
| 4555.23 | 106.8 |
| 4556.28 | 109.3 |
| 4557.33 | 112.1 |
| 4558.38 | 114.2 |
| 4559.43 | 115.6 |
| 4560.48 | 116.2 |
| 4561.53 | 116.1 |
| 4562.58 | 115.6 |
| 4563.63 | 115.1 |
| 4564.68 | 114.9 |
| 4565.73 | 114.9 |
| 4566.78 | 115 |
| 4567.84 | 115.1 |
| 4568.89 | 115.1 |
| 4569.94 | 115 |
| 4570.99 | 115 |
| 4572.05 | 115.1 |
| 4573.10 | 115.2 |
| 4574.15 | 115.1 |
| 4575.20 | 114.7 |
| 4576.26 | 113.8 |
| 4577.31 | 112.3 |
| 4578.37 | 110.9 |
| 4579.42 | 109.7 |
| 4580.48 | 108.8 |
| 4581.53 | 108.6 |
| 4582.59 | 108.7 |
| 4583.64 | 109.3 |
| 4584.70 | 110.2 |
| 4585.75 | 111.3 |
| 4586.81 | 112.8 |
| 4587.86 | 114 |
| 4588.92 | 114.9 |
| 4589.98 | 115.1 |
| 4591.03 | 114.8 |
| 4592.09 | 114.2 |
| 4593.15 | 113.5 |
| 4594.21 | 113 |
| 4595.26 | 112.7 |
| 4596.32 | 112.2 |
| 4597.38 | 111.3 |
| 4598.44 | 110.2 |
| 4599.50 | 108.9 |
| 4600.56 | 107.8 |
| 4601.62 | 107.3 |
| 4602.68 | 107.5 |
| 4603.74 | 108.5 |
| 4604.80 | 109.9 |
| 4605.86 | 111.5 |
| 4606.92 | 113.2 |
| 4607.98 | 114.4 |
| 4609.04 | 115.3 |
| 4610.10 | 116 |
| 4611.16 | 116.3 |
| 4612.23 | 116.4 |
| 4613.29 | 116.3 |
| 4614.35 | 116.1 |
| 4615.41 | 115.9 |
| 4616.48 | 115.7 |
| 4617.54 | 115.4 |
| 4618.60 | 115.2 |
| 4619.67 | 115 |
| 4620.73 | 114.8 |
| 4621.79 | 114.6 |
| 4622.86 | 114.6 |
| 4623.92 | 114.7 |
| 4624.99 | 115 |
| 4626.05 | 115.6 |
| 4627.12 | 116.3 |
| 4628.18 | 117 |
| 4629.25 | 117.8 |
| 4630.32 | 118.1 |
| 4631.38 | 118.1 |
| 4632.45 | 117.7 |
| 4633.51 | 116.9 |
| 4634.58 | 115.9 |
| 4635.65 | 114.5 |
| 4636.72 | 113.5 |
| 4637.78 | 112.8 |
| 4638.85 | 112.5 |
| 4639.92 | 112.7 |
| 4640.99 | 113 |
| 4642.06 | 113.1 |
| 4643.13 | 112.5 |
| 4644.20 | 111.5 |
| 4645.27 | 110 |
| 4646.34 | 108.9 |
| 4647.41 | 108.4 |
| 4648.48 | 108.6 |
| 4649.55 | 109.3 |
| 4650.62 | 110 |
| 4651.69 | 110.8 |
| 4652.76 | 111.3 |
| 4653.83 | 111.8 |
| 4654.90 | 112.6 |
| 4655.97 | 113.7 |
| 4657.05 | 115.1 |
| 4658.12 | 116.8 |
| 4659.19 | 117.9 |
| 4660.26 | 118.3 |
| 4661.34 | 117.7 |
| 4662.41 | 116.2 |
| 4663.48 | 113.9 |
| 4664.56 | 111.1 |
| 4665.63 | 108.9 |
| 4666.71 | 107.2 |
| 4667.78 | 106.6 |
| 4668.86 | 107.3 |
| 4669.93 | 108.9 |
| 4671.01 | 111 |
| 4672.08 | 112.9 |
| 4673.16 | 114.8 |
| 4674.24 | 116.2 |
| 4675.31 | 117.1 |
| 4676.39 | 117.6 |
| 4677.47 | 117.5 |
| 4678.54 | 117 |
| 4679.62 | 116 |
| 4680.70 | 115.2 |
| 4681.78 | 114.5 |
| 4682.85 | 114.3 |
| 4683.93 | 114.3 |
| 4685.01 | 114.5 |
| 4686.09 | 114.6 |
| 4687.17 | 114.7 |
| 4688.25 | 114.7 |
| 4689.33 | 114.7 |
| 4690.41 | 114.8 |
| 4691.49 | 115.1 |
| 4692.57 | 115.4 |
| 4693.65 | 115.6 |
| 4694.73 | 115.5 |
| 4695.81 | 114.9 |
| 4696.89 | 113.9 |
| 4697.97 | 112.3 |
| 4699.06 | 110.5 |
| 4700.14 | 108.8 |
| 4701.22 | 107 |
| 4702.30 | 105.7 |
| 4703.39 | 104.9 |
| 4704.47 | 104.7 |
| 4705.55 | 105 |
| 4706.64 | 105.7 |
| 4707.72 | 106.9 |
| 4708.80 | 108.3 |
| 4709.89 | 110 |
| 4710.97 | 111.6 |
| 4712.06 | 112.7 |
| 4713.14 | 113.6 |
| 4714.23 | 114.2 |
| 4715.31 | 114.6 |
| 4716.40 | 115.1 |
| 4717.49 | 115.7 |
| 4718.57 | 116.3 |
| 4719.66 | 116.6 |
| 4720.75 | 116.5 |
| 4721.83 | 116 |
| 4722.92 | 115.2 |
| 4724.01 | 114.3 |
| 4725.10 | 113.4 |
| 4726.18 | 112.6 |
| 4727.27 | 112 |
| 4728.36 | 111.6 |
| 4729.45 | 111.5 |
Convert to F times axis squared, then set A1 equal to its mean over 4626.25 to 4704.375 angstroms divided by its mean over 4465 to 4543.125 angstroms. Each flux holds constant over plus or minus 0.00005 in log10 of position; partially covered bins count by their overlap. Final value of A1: 1.22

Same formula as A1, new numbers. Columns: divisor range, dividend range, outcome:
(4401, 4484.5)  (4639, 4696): 1.47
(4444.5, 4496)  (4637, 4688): 1.34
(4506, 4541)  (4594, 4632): 1.20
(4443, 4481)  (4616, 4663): 1.39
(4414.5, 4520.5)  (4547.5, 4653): 1.27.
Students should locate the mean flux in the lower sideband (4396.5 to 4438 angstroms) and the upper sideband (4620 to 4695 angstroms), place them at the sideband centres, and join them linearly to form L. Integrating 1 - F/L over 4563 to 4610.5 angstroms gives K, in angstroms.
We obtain -4.0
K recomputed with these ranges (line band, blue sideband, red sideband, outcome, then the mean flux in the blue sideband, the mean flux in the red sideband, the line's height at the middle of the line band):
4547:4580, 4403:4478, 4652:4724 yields -4.2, 84.4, 113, 98.6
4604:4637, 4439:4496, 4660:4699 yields -2.4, 91.4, 114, 108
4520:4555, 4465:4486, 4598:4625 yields 2.6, 97.2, 113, 105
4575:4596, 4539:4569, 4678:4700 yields -0.5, 108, 115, 110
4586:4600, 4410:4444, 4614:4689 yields -0.9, 84.3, 114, 106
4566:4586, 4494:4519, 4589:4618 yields -0.2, 108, 113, 111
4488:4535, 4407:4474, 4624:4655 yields -3.3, 84.7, 113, 94.9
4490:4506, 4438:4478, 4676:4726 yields -2.1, 88.1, 113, 92.2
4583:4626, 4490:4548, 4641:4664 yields -1.8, 101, 113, 109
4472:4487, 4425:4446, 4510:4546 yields -1.1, 85.1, 98.3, 91.4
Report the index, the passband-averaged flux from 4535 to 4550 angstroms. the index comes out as 100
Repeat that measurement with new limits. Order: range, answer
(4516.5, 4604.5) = 106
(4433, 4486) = 88.9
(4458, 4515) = 99.5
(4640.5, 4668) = 112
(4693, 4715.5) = 110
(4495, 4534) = 102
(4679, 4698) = 115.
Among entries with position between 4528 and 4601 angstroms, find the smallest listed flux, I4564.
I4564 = 82.92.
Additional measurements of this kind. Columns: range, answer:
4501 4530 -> 85.4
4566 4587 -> 108.6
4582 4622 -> 107.3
